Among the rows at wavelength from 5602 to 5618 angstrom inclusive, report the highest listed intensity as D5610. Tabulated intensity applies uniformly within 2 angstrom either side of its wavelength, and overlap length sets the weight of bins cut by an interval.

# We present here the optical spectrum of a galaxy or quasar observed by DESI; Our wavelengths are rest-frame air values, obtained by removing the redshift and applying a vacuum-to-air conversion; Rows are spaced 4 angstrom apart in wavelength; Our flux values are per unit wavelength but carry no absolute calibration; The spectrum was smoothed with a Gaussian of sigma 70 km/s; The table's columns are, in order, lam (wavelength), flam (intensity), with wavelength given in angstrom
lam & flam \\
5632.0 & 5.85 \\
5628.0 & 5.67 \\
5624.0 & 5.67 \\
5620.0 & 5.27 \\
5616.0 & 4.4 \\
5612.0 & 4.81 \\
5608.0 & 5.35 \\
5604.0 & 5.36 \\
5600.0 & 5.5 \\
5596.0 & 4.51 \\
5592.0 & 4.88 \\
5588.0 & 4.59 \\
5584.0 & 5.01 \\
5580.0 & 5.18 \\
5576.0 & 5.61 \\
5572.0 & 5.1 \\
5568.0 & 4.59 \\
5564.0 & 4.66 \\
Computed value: 5.36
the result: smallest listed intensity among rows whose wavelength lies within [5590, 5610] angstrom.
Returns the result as 4.51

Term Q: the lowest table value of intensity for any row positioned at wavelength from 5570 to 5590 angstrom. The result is 4.59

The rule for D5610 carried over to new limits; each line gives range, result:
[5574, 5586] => 5.61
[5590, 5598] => 4.88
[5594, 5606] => 5.5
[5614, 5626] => 5.67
